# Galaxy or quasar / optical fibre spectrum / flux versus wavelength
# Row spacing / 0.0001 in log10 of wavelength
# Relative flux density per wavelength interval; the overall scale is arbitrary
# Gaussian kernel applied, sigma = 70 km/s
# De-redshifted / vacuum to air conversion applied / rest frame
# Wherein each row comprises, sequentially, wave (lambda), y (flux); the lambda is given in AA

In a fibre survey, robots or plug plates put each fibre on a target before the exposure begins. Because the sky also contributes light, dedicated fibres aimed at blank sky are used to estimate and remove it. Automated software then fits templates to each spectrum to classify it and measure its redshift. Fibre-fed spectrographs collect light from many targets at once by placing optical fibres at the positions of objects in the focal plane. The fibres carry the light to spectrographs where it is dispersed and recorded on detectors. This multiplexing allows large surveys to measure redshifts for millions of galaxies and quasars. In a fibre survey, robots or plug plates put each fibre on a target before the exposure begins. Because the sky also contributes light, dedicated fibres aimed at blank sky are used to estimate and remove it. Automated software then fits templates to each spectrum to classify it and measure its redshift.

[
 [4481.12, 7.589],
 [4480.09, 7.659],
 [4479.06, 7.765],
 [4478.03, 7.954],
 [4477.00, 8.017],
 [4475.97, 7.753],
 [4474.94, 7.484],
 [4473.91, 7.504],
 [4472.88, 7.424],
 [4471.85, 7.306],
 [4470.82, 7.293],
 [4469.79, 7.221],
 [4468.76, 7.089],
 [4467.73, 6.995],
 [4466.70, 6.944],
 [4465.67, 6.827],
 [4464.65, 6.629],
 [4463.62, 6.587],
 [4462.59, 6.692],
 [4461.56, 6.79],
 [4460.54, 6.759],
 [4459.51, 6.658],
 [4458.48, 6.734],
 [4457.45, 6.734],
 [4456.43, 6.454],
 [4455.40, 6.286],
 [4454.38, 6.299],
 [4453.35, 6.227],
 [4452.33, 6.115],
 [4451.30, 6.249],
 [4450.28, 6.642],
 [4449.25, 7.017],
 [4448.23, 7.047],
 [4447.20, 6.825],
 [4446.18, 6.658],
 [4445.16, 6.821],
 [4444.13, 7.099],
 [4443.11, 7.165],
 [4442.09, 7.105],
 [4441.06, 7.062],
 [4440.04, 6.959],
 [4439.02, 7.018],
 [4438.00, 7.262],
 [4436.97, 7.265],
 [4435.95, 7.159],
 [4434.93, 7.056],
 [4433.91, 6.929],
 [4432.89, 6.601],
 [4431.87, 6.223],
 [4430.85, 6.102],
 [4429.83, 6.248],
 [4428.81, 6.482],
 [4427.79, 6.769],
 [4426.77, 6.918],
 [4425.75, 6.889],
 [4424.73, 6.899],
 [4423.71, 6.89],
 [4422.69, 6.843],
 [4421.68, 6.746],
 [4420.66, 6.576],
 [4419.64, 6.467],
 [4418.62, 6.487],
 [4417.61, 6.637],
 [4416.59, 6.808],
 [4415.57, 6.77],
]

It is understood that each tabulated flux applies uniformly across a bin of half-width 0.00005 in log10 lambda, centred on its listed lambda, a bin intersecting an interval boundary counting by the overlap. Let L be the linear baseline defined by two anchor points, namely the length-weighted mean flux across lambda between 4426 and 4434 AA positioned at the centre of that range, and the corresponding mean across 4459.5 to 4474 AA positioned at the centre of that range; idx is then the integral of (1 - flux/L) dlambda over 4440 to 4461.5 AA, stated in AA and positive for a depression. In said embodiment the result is 0.2 AA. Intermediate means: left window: 6.52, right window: 6.98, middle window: 6.71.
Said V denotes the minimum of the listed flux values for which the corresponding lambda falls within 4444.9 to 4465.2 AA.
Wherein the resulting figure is 6.115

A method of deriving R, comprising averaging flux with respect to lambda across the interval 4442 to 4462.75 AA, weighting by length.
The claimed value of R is 6.68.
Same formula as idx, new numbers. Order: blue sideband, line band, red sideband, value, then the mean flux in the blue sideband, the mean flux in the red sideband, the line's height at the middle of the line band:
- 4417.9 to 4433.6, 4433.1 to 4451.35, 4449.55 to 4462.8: -1.15 AA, 6.62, 6.51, 6.56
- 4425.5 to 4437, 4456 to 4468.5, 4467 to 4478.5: 0.88 AA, 6.7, 7.45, 7.26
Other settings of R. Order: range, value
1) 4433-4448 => 7.01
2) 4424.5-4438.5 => 6.77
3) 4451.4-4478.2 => 6.93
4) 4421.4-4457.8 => 6.75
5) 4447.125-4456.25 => 6.5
